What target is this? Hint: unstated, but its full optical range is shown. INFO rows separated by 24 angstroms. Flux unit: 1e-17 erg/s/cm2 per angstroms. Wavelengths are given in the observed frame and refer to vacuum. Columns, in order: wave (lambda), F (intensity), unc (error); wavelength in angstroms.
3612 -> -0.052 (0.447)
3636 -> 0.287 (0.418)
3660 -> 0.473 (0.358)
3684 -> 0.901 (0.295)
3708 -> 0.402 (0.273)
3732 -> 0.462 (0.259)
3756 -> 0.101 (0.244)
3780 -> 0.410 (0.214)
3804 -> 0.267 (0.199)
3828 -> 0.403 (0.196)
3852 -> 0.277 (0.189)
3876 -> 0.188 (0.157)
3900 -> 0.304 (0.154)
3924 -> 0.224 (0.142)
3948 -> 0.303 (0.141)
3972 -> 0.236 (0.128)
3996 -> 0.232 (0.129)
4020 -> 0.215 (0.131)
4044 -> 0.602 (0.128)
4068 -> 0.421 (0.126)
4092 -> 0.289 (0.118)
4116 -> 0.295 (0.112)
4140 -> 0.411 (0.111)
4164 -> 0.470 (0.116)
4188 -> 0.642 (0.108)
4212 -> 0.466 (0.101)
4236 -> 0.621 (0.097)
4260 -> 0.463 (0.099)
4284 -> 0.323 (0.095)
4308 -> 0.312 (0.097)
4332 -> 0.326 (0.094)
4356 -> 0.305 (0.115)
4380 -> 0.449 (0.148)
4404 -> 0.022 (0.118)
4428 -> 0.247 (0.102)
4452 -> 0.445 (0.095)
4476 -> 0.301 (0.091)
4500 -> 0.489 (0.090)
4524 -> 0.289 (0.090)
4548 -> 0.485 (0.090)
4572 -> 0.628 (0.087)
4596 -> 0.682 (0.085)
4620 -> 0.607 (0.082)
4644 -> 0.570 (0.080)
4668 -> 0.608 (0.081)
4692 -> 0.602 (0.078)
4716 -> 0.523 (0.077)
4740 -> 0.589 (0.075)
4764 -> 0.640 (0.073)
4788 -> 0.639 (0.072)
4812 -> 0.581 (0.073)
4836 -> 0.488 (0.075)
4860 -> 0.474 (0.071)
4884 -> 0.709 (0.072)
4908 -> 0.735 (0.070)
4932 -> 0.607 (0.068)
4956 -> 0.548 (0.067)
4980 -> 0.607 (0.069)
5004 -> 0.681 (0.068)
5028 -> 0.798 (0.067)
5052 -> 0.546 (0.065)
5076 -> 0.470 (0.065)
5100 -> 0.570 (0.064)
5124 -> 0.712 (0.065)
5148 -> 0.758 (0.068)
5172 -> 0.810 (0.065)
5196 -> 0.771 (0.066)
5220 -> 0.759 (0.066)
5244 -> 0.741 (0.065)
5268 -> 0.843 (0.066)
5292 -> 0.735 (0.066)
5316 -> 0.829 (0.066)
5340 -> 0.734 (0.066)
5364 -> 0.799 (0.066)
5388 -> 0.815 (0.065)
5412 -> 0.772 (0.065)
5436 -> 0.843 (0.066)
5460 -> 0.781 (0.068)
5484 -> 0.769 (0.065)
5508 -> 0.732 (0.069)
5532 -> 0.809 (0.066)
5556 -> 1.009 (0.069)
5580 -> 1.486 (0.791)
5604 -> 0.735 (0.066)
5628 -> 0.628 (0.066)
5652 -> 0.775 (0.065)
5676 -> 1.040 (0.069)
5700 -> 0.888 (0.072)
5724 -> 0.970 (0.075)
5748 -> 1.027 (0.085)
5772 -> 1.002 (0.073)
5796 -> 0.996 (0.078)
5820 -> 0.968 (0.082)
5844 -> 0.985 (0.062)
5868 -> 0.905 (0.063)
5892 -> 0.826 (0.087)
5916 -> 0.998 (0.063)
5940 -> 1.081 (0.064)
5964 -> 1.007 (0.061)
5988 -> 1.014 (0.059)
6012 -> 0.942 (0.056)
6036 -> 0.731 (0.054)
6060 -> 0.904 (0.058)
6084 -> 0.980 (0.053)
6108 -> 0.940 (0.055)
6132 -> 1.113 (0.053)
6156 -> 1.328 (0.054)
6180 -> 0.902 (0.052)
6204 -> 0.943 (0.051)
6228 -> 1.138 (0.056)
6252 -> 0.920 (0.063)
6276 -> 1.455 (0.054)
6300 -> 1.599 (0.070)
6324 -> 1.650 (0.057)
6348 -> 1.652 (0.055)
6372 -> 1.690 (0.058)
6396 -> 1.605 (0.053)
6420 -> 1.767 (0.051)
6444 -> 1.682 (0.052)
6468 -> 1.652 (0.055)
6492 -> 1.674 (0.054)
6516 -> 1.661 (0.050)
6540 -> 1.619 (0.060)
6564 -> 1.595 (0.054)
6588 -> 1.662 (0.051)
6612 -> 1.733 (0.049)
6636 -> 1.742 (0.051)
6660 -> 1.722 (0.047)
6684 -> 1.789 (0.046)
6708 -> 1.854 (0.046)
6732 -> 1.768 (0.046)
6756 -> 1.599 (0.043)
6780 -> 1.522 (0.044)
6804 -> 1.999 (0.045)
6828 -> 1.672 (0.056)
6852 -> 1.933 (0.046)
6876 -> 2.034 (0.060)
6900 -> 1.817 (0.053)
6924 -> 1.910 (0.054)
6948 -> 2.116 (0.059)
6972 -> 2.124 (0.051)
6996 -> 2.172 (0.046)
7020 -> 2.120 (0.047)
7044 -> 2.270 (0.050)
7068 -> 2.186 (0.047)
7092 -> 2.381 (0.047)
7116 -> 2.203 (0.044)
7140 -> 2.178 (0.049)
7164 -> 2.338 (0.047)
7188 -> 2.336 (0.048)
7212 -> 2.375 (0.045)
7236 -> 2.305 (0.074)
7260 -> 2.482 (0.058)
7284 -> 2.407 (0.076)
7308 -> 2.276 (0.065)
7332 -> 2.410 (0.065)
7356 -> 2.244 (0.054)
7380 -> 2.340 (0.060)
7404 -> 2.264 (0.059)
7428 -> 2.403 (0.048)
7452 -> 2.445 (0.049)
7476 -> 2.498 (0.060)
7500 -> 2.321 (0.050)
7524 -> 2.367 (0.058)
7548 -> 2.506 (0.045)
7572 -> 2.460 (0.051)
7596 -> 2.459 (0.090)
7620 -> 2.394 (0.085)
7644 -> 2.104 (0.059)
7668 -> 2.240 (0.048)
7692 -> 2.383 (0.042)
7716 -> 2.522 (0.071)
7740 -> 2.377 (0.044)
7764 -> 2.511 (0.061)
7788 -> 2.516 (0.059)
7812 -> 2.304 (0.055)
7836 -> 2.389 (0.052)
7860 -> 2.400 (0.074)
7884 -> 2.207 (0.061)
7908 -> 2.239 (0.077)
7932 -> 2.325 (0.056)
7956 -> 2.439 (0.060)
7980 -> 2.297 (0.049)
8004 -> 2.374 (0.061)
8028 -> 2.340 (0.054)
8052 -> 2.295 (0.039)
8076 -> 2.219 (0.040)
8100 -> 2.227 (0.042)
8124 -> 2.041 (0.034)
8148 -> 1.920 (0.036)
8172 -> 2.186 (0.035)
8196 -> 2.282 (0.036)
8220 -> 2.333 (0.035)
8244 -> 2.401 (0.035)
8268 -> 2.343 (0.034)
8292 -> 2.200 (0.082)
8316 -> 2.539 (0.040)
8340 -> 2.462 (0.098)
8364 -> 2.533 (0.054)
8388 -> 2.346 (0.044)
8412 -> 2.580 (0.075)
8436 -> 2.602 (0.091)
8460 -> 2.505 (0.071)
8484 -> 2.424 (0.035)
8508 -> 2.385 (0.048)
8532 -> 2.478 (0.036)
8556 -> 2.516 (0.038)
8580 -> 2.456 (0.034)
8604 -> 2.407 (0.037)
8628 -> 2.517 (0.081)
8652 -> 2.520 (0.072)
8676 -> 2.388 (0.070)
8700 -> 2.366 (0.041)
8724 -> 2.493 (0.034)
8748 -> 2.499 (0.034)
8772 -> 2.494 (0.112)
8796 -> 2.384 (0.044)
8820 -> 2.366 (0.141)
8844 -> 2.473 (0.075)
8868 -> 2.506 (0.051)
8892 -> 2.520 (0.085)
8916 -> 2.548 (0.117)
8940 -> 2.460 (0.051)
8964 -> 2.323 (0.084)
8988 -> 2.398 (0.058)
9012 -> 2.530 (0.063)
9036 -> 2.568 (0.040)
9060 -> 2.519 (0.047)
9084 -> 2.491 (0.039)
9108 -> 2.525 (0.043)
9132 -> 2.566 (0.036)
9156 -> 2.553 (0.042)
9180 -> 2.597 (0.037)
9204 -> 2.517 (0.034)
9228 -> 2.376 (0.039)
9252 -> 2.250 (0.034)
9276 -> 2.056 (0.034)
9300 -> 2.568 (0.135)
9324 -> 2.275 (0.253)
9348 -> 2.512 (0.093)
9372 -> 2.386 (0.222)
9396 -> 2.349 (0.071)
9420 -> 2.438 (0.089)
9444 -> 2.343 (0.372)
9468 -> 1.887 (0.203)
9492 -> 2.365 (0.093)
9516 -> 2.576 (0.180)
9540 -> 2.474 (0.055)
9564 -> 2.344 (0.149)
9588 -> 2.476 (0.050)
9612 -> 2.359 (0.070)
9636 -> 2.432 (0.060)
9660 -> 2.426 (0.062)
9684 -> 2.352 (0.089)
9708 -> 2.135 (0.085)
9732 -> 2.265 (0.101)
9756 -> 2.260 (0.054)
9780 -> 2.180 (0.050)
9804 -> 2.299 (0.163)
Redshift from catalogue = 0.573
